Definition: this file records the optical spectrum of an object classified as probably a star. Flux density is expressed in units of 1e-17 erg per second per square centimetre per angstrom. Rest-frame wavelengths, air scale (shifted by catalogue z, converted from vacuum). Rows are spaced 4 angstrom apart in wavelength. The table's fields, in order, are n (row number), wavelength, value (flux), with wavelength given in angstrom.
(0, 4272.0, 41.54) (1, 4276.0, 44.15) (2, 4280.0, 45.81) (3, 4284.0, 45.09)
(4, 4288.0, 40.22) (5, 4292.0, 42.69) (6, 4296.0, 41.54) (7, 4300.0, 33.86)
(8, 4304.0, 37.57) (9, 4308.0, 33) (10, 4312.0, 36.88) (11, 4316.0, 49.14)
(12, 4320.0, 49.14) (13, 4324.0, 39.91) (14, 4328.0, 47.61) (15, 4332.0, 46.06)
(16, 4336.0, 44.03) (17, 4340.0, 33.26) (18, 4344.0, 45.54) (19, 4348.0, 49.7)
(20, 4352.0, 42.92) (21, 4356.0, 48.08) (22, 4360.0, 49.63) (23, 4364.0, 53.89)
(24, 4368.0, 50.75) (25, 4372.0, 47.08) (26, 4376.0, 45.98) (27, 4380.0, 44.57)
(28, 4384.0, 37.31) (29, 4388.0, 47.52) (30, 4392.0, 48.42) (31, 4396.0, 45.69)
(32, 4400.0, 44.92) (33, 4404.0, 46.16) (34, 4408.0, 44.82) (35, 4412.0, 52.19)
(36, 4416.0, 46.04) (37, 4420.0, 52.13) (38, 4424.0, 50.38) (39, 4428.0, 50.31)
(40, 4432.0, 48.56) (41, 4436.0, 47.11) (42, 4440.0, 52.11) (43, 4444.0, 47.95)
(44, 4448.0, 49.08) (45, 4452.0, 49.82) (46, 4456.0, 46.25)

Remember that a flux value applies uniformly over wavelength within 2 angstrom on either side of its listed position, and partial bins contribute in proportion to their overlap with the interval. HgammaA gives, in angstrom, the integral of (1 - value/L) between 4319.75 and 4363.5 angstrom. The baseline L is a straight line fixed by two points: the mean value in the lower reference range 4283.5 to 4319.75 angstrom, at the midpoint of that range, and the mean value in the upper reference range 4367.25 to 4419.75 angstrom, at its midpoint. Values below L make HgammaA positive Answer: -2.36 angstrom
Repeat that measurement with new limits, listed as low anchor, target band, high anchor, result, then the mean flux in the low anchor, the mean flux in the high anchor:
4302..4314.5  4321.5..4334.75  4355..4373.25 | -1.1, 36.3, 50.1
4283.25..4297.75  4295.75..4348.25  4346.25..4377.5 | 3.9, 42.2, 48.5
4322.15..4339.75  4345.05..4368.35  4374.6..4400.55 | -2.6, 43.3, 44.9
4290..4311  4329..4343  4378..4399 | -0.5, 37.7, 44.7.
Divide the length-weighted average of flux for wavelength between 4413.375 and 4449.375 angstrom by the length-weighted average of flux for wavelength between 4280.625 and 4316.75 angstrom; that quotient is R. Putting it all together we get 1.2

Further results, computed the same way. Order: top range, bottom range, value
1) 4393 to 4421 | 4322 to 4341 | 1.11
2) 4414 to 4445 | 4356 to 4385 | 1.04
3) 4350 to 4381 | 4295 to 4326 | 1.20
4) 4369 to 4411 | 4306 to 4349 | 1.06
